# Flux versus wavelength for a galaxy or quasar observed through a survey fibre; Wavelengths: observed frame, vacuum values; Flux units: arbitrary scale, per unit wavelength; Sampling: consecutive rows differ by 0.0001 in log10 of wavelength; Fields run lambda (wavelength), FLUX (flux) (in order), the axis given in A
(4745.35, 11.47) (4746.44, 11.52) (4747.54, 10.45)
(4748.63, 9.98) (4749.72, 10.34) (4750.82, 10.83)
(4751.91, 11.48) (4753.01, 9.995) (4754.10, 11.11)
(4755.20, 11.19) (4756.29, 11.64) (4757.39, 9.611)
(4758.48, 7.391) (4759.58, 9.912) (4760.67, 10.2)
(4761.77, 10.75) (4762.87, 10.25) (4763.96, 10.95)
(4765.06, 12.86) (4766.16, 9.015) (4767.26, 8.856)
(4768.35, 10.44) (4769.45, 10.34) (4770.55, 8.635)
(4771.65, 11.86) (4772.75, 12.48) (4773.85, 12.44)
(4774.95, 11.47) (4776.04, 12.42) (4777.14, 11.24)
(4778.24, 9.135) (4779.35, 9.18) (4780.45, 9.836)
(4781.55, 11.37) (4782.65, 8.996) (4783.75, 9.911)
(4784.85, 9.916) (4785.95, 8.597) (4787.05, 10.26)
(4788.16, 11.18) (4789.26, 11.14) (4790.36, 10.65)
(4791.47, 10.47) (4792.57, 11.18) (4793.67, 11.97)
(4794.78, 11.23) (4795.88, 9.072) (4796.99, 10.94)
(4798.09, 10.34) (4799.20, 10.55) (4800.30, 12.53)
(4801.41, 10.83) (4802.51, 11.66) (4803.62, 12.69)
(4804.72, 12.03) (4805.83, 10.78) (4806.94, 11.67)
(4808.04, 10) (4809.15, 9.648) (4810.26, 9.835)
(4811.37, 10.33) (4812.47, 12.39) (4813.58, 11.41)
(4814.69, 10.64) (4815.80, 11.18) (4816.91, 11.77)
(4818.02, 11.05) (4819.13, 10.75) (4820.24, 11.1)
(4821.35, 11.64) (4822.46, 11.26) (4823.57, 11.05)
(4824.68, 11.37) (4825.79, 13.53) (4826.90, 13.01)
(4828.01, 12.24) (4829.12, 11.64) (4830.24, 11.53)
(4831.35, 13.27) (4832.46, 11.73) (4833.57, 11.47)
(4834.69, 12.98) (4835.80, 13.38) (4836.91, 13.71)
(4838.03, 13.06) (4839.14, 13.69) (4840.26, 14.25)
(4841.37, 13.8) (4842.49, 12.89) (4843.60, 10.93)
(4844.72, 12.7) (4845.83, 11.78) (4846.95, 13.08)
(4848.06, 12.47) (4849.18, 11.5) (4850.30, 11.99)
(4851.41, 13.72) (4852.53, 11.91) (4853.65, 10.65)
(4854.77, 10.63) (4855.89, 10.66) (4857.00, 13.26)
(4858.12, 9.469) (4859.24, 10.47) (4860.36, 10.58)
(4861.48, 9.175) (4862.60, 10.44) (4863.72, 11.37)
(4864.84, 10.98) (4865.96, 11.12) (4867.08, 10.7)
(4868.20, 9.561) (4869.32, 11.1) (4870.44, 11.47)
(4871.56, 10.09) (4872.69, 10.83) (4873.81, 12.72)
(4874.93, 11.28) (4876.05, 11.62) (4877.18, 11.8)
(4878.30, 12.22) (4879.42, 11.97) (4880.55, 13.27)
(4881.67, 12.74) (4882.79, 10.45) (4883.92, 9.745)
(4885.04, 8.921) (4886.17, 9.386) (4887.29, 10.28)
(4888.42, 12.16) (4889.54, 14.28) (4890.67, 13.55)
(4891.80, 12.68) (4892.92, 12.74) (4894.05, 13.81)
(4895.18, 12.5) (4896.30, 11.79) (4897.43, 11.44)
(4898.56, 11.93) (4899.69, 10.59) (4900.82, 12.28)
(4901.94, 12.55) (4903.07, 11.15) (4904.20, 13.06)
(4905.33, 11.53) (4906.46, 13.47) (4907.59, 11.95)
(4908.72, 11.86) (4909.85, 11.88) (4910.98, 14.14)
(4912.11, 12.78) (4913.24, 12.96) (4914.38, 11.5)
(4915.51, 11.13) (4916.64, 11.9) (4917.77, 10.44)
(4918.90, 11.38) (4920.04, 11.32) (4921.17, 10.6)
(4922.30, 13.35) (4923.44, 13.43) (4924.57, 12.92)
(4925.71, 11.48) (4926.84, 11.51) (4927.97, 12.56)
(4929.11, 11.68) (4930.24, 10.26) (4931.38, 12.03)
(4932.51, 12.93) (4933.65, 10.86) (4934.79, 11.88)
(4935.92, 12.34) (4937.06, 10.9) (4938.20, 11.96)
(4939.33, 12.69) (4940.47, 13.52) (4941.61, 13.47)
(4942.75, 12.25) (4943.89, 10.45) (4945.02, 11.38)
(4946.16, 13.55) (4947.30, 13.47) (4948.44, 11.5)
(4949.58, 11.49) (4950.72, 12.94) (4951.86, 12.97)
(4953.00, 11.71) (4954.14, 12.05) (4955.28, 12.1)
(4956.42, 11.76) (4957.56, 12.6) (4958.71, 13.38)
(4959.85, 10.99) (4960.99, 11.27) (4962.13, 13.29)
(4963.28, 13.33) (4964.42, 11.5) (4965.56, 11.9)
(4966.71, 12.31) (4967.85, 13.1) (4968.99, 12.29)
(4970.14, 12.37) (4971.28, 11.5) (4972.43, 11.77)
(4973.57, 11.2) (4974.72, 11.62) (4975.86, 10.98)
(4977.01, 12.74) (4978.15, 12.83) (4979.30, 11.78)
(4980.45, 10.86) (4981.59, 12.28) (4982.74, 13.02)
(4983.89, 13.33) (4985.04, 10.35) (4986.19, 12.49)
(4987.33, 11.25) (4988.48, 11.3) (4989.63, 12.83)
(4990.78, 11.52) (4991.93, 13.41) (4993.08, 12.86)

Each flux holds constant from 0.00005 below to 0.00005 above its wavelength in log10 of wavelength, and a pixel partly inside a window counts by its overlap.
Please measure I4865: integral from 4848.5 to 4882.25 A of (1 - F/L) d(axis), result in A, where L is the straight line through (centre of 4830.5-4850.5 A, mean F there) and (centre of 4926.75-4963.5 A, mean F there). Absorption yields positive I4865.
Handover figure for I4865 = 3.4 A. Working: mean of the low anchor 12.7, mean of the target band 11.3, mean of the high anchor 12.2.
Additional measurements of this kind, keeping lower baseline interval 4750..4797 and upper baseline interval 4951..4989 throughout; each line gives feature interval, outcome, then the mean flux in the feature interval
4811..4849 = -4.1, 12.2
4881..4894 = -0.3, 11.6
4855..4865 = 0.4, 10.7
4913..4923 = 0.1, 11.6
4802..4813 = -0.3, 11.1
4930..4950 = -0.4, 12.1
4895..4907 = -0.5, 12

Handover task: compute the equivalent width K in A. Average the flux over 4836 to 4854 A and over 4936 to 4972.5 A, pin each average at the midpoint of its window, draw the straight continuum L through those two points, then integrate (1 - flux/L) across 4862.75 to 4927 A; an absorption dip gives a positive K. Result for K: 3.6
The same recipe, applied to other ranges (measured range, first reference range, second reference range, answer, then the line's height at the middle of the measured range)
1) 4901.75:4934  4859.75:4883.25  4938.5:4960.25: -0.39 A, 11.9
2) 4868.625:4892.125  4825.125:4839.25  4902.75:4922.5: 1.43 A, 12.3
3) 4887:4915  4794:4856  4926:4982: -0.99 A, 11.9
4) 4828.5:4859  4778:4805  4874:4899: -2.65 A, 11.3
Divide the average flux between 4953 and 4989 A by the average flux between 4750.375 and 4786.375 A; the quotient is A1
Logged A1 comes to 1.2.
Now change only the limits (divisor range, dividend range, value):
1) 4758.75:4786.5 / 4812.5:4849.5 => 1.17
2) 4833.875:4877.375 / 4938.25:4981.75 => 1.04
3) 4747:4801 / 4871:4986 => 1.14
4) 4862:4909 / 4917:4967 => 1.04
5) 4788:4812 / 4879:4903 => 1.08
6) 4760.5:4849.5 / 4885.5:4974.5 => 1.07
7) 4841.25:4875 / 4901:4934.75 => 1.06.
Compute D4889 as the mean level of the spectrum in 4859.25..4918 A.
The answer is 11.6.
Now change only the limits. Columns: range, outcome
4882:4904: 11.7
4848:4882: 11.3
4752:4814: 10.7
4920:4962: 12.1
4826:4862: 12.1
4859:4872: 10.6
